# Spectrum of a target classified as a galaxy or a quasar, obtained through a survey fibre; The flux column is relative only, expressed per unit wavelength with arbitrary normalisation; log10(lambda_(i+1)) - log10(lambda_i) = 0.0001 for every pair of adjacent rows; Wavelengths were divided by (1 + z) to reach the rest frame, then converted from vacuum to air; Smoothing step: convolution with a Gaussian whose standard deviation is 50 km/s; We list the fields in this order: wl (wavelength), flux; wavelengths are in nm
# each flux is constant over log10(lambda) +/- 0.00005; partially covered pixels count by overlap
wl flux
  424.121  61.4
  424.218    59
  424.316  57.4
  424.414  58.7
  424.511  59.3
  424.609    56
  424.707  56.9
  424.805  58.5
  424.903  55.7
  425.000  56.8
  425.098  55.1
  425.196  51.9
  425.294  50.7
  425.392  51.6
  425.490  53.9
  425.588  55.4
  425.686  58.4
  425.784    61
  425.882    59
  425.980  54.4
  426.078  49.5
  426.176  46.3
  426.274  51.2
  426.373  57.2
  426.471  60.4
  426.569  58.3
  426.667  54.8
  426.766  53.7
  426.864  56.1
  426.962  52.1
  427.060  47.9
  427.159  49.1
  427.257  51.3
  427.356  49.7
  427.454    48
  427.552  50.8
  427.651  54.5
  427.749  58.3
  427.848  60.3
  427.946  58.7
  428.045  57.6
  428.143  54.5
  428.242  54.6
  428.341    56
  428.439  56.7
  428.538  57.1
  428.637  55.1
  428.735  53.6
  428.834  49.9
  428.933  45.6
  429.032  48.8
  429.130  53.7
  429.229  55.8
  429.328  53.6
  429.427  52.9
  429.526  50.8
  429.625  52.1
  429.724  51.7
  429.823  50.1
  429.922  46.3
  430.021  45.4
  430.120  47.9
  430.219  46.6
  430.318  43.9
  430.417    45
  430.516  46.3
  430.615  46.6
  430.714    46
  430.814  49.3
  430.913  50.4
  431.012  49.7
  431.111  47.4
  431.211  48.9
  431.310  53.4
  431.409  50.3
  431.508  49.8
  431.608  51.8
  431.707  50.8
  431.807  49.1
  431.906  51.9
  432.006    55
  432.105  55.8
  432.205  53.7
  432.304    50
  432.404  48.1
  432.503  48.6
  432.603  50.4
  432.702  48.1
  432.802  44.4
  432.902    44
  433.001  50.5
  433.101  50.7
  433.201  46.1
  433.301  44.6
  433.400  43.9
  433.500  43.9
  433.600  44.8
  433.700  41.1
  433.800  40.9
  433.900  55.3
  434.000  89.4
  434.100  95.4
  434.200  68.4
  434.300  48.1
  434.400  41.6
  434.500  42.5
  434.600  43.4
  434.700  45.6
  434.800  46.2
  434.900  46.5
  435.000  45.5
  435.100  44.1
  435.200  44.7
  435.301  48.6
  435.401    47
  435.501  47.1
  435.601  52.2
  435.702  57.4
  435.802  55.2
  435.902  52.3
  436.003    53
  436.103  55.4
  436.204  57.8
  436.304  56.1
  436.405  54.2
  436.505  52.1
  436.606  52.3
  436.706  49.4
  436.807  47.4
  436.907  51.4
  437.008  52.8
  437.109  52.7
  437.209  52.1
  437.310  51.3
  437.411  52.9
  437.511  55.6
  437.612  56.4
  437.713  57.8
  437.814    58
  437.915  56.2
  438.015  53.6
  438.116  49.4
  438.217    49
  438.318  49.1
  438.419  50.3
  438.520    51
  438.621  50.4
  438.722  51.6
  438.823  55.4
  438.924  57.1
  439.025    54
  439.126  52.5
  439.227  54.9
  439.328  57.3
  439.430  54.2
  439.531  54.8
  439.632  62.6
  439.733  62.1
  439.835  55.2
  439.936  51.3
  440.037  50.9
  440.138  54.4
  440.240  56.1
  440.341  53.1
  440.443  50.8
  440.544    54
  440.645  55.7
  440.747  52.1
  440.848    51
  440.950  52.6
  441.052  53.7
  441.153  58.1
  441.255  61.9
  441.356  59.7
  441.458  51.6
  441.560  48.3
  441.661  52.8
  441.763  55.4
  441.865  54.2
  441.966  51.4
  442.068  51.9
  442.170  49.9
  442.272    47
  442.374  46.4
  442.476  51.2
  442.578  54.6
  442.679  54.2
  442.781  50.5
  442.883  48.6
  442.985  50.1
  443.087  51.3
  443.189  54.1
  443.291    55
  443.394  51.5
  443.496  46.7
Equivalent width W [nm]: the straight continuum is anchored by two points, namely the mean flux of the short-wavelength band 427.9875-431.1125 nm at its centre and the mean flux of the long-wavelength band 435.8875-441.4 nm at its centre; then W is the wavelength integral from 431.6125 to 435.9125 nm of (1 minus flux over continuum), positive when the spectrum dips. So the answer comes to 0.14 nm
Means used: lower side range 50.7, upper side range 54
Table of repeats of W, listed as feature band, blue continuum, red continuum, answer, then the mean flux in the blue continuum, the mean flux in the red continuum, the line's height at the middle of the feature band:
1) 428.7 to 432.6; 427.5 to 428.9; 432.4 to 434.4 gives 0.29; 55.4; 52.2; 53.9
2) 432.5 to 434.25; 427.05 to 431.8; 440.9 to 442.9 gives -0.04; 51.1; 52.8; 51.7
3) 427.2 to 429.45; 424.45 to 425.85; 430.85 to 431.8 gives -0.03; 55.9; 50.2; 53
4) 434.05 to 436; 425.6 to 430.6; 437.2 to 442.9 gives 0.07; 52.6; 53.5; 53.1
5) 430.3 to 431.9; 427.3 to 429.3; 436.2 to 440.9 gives 0.15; 54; 53.6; 53.9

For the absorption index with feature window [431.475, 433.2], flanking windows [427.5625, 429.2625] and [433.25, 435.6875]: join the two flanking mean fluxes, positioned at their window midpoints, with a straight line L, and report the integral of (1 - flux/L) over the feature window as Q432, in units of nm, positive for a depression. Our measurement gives 0.065 nm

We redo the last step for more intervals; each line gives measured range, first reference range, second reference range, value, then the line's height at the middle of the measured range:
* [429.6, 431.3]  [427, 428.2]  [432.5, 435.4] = 0.127 nm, 51.8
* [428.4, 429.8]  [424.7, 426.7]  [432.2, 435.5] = 0.007 nm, 52.9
